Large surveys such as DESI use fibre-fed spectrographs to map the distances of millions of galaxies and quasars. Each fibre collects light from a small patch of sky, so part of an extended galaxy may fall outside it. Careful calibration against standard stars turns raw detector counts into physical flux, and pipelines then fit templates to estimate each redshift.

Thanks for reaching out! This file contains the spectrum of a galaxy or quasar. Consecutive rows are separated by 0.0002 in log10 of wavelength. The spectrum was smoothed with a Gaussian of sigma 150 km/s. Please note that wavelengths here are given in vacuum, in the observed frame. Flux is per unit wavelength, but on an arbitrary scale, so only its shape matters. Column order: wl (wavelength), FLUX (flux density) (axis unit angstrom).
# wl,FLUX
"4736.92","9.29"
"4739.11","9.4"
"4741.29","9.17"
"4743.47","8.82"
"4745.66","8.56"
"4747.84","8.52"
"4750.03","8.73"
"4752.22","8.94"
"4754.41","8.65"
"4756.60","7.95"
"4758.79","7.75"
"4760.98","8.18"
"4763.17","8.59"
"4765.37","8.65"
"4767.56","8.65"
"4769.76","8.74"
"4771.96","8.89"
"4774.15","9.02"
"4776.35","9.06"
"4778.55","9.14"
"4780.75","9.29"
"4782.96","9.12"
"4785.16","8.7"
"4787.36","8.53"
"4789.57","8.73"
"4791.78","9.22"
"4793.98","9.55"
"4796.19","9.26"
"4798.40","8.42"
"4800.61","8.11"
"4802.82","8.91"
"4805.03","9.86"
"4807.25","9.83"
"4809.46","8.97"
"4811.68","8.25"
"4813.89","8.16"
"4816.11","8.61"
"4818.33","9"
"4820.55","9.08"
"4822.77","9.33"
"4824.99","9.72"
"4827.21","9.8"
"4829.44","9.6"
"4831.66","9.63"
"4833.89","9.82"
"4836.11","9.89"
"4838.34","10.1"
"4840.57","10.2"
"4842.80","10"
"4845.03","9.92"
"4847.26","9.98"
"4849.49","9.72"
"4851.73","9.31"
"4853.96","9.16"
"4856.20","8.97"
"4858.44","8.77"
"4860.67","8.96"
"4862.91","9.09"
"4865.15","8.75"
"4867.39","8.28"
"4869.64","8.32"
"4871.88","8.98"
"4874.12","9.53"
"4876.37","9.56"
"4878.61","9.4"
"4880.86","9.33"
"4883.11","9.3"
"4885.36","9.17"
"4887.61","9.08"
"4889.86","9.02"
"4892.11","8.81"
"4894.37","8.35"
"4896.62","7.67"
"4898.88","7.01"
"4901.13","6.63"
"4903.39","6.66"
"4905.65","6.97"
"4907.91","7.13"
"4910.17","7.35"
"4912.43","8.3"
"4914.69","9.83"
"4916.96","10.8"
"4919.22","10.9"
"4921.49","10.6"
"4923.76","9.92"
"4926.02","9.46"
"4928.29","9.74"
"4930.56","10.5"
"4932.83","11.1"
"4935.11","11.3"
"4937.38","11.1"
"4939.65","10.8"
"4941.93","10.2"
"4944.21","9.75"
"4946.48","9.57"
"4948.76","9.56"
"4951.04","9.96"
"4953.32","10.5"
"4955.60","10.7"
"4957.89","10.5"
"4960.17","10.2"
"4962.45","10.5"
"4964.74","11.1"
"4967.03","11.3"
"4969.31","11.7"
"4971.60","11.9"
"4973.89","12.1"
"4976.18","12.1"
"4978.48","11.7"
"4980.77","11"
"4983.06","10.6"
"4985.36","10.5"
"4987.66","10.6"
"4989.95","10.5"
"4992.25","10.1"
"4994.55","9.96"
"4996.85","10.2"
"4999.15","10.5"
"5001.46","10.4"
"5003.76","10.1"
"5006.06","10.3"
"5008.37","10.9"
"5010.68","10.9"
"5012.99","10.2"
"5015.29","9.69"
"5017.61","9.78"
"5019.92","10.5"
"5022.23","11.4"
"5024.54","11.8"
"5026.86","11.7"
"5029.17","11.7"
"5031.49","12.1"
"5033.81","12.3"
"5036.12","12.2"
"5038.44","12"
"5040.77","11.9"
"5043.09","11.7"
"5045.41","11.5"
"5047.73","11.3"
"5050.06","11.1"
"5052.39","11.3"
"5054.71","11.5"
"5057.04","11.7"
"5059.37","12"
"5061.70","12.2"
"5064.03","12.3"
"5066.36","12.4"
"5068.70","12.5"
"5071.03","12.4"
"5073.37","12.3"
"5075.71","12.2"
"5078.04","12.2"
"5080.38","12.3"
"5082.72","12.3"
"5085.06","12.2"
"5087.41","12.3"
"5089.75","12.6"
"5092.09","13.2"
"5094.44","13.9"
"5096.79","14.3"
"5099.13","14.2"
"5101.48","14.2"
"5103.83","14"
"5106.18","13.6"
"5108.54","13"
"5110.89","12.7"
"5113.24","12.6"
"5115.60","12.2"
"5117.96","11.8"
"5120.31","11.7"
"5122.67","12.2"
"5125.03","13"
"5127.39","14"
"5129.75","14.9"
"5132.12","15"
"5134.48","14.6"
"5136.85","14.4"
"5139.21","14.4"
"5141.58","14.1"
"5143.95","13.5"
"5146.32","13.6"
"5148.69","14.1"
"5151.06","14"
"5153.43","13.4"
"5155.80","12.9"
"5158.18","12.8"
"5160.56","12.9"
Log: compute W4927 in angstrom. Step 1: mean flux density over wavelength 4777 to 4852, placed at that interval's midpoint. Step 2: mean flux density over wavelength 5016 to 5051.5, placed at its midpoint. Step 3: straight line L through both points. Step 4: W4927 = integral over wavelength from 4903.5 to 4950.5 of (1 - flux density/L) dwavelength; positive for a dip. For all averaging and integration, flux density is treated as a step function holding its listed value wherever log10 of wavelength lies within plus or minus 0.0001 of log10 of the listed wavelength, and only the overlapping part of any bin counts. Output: 3.4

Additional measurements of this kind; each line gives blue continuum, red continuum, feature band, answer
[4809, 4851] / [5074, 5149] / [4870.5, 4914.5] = 8.28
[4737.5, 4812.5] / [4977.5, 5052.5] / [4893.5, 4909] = 4.32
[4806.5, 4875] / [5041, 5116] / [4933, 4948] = 0.22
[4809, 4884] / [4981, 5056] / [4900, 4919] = 3.47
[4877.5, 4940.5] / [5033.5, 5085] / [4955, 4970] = -1.00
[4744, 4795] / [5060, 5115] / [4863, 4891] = 2.97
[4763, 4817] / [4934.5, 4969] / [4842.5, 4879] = 1.50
